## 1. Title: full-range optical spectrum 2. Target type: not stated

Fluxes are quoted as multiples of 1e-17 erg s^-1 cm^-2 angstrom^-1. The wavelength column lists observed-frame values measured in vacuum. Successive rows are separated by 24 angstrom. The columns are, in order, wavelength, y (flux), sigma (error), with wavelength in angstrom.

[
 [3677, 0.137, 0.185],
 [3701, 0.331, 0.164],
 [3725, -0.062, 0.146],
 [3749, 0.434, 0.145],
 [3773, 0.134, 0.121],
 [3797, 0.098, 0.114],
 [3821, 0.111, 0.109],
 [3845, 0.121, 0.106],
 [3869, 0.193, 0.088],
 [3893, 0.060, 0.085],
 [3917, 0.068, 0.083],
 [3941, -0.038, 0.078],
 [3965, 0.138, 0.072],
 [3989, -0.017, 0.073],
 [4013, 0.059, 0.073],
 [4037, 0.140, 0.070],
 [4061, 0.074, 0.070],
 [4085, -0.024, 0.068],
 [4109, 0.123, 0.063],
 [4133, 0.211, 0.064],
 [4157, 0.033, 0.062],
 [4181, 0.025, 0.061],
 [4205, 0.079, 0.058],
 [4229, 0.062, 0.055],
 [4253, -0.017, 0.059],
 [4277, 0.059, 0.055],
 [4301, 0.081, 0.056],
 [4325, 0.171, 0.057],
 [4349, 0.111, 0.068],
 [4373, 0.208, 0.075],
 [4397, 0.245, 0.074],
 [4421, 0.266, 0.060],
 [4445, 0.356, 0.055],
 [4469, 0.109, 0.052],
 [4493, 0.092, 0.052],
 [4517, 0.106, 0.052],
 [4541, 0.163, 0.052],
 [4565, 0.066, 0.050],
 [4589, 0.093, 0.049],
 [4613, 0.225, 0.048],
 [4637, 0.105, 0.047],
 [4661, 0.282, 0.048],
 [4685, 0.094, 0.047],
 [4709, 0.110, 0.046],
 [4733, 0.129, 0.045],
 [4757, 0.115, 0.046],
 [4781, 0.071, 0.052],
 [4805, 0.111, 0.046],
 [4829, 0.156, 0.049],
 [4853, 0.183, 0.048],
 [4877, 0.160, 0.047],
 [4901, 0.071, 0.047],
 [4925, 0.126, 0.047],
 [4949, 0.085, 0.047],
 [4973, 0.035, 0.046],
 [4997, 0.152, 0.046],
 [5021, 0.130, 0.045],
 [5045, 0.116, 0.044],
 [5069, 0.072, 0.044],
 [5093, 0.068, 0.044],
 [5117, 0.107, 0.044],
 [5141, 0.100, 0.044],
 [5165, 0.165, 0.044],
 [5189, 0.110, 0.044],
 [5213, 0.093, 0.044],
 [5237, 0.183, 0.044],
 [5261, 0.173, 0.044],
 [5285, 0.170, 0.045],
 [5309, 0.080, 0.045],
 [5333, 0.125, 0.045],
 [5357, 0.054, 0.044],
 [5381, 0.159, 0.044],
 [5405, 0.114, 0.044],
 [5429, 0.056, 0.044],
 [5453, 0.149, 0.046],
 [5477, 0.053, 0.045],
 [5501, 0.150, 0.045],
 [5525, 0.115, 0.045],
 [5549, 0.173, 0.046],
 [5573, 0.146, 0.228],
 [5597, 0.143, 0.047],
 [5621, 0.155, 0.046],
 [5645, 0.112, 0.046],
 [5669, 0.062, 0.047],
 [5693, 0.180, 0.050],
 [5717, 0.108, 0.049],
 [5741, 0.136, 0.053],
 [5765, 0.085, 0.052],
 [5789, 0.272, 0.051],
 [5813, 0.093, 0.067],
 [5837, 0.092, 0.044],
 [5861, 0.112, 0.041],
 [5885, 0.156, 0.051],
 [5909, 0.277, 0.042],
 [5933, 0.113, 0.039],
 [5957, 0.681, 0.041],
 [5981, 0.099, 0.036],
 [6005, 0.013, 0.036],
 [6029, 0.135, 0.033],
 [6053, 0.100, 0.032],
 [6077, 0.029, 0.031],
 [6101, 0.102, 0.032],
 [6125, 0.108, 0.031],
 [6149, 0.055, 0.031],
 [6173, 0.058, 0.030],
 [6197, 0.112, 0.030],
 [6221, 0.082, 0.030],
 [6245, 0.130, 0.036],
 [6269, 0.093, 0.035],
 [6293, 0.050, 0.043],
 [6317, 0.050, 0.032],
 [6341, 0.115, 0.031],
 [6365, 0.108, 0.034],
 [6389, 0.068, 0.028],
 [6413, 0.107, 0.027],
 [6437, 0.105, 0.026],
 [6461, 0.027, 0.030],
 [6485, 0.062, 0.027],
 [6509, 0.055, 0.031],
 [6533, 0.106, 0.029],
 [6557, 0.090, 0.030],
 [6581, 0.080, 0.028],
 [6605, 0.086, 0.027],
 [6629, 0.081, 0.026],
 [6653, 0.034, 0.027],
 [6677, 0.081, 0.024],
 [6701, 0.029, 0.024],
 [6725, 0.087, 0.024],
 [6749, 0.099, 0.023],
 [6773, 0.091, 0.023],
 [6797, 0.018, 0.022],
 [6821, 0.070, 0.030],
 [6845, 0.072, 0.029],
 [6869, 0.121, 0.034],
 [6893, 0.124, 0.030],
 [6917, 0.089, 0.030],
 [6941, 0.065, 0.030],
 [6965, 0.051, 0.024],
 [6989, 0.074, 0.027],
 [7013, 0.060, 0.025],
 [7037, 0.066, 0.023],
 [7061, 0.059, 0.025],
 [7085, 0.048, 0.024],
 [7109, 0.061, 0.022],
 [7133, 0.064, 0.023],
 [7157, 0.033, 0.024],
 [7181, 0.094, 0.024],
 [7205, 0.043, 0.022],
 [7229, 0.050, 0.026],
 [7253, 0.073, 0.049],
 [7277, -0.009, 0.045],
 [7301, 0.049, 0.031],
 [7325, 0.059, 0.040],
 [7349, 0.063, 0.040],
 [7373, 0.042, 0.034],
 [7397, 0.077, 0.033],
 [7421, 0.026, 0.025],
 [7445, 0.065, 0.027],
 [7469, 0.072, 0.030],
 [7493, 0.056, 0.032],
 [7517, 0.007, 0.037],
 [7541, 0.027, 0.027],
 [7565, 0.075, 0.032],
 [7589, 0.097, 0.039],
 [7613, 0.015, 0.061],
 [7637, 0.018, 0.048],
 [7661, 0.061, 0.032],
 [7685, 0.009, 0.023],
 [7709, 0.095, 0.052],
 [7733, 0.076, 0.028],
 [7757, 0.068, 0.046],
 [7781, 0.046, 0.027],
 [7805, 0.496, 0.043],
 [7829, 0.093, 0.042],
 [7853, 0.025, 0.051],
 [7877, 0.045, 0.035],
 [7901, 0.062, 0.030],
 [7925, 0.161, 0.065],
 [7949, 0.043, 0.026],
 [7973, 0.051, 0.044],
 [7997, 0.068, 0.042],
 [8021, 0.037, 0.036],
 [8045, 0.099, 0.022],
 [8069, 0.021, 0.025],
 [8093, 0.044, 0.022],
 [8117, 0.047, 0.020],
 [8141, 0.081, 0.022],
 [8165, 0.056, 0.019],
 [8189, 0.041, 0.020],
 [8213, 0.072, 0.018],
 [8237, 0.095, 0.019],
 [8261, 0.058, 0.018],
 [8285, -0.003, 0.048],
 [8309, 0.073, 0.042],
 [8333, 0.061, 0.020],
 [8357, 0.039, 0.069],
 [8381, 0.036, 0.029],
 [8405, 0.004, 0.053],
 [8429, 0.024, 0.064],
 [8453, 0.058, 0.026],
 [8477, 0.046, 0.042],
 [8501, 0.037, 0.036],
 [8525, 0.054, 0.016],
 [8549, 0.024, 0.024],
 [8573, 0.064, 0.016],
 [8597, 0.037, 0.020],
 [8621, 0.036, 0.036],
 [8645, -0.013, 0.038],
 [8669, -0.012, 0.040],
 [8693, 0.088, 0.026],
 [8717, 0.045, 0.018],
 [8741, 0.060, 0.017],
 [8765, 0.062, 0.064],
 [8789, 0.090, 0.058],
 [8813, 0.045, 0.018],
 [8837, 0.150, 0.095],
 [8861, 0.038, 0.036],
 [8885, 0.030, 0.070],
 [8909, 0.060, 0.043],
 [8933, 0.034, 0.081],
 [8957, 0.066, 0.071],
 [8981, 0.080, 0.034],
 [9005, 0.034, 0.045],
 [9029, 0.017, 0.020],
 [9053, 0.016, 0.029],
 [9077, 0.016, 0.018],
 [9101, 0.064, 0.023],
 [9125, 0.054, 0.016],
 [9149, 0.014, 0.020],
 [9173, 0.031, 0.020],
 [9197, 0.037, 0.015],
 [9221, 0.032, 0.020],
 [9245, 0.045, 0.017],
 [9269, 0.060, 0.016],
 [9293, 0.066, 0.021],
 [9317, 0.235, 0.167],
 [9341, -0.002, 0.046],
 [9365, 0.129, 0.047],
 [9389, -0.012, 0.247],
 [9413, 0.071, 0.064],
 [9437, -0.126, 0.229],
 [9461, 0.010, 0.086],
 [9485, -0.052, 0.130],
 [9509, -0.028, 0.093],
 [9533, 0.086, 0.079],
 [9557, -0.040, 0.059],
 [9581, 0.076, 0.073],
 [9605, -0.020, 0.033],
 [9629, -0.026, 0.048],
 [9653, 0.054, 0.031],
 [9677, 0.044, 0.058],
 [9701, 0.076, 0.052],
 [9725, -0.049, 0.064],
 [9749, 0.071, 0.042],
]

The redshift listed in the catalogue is 0.190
